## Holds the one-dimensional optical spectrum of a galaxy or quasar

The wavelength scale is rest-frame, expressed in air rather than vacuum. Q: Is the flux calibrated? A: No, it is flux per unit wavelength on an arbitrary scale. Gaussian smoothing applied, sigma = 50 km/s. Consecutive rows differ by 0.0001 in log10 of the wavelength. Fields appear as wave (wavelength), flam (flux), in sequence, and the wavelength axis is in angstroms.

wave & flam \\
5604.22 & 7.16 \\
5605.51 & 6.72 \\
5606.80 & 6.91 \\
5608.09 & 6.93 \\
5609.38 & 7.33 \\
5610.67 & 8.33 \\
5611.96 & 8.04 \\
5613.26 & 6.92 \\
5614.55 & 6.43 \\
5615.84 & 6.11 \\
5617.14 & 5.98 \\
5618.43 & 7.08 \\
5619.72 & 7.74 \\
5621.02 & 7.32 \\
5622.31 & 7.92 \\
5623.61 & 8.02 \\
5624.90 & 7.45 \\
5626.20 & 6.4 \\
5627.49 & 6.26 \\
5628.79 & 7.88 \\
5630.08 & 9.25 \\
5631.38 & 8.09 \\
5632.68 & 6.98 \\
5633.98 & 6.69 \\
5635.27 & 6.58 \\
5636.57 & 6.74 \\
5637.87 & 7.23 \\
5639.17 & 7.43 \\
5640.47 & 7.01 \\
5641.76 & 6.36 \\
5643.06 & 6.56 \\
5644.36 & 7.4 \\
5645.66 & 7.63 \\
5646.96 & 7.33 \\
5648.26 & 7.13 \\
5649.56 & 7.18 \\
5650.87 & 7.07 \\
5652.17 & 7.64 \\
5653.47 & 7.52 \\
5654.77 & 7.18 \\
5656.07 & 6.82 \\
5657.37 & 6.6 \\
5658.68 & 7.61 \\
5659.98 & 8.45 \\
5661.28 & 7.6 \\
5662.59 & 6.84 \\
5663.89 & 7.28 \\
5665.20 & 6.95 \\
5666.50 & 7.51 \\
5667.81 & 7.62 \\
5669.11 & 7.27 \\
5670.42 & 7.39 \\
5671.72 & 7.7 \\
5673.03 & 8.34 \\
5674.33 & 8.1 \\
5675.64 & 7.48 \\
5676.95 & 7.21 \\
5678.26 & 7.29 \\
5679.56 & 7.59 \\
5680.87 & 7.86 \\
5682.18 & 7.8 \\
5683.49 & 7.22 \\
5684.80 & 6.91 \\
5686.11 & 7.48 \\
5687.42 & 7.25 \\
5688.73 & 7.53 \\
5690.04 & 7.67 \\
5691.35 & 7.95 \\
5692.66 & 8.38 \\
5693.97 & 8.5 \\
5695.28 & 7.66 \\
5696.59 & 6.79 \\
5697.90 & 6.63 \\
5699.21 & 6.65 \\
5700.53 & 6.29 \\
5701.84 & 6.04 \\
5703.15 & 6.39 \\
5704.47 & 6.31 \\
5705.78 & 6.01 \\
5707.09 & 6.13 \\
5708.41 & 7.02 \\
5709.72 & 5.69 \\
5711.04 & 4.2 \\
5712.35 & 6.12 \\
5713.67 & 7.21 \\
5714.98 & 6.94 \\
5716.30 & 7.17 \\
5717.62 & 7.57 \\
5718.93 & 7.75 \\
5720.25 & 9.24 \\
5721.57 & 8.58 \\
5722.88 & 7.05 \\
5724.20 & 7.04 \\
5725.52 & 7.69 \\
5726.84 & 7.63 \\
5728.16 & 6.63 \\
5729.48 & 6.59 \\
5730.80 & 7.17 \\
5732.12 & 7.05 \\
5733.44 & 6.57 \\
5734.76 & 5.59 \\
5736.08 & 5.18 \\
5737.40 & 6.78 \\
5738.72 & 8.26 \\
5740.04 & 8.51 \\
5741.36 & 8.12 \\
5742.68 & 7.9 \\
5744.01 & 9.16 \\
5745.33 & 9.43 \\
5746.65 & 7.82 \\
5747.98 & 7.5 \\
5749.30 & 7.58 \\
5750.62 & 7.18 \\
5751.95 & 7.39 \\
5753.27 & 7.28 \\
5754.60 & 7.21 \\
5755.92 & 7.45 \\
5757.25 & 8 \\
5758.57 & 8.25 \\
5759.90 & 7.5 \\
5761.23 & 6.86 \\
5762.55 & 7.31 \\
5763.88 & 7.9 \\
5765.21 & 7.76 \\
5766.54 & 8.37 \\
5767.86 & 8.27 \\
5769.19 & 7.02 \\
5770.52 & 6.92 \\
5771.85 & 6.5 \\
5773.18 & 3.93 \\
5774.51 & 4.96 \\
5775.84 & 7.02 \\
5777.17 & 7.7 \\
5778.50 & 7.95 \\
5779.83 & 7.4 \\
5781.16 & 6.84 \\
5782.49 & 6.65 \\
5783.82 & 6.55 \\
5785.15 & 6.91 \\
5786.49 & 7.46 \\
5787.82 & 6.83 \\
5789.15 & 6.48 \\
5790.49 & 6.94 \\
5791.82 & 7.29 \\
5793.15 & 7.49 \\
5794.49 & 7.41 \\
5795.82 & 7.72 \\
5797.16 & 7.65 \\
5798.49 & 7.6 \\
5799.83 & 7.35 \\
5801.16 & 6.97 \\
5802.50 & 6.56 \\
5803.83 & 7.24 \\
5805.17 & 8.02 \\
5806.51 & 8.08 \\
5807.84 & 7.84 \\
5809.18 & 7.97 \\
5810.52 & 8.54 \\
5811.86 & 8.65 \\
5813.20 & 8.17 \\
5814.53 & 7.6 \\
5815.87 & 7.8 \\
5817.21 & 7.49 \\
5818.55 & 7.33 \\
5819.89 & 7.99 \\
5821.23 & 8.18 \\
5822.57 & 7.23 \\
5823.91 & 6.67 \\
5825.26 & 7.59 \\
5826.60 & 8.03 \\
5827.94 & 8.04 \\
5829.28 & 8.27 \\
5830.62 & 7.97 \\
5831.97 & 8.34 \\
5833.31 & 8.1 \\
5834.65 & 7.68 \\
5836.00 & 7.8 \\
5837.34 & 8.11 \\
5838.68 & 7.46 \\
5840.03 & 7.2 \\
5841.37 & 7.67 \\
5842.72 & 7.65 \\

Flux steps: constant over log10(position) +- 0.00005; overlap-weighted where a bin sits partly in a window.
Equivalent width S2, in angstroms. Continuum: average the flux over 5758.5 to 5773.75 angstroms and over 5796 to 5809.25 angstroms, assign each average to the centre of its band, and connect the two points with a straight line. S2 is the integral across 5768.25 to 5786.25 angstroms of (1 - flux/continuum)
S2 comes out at 1.5 angstroms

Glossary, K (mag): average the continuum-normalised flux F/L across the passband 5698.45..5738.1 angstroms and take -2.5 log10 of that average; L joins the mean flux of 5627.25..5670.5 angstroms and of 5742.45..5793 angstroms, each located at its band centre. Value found 0.08 mag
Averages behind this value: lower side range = 7.27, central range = 6.74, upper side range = 7.3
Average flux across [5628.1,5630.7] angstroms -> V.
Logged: 8.53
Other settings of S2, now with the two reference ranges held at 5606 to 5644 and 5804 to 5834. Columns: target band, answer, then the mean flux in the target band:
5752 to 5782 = 1.9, 7.2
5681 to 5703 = 0.4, 7.29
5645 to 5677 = -0.5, 7.42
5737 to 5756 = -0.6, 7.87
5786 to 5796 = 0.8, 7.18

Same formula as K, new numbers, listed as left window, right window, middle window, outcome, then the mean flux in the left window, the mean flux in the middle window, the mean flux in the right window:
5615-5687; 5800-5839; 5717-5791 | 0.04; 7.31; 7.31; 7.78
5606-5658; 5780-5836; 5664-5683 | -0.04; 7.19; 7.57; 7.55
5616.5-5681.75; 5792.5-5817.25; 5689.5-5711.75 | 0.11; 7.33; 6.72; 7.7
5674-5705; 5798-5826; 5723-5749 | 0.00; 7.28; 7.4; 7.66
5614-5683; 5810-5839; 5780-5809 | 0.08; 7.3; 7.25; 7.87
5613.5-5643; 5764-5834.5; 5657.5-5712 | 0.01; 7.12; 7.17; 7.42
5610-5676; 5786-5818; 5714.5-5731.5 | -0.01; 7.3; 7.47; 7.55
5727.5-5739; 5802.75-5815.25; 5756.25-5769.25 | -0.09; 6.59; 7.75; 7.97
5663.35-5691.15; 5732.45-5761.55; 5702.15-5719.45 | 0.16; 7.5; 6.48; 7.53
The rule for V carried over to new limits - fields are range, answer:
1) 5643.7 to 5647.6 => 7.45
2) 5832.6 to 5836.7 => 7.87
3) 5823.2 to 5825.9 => 7.11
